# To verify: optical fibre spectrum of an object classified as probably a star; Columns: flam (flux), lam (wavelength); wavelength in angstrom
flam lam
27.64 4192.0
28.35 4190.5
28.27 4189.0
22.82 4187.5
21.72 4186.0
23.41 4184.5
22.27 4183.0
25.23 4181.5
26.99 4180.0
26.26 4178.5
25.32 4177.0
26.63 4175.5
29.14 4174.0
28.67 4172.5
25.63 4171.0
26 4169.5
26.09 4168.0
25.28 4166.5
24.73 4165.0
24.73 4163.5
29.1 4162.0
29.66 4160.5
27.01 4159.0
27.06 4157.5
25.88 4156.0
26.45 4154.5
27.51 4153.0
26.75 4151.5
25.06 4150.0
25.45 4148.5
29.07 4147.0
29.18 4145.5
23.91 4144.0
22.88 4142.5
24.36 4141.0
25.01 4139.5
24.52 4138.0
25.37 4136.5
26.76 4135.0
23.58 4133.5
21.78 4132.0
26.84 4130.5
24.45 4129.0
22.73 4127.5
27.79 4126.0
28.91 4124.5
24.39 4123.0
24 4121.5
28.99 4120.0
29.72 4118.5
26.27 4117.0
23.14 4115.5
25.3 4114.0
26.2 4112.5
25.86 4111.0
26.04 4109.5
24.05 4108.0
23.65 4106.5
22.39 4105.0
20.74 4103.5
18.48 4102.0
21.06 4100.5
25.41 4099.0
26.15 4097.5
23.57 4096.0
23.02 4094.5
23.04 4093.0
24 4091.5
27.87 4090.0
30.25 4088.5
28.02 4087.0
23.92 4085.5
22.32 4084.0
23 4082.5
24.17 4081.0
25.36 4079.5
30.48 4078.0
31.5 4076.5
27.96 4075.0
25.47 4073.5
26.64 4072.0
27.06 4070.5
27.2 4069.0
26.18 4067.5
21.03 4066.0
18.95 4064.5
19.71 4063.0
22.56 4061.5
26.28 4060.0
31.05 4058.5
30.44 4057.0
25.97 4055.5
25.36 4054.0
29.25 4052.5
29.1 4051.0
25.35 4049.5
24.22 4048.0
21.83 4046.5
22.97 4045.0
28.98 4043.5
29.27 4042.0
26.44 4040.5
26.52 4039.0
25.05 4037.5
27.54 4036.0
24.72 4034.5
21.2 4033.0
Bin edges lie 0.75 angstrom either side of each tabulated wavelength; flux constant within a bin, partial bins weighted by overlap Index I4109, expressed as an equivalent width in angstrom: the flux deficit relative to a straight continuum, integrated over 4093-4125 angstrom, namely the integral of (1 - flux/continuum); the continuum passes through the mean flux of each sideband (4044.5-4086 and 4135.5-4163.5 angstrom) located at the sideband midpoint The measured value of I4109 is 1.7 angstrom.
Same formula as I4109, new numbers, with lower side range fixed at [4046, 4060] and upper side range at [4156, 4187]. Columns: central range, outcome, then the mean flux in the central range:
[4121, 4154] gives 1.0 angstrom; 25.5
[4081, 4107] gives 2.7 angstrom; 23.9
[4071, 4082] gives -0.2 angstrom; 27.3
